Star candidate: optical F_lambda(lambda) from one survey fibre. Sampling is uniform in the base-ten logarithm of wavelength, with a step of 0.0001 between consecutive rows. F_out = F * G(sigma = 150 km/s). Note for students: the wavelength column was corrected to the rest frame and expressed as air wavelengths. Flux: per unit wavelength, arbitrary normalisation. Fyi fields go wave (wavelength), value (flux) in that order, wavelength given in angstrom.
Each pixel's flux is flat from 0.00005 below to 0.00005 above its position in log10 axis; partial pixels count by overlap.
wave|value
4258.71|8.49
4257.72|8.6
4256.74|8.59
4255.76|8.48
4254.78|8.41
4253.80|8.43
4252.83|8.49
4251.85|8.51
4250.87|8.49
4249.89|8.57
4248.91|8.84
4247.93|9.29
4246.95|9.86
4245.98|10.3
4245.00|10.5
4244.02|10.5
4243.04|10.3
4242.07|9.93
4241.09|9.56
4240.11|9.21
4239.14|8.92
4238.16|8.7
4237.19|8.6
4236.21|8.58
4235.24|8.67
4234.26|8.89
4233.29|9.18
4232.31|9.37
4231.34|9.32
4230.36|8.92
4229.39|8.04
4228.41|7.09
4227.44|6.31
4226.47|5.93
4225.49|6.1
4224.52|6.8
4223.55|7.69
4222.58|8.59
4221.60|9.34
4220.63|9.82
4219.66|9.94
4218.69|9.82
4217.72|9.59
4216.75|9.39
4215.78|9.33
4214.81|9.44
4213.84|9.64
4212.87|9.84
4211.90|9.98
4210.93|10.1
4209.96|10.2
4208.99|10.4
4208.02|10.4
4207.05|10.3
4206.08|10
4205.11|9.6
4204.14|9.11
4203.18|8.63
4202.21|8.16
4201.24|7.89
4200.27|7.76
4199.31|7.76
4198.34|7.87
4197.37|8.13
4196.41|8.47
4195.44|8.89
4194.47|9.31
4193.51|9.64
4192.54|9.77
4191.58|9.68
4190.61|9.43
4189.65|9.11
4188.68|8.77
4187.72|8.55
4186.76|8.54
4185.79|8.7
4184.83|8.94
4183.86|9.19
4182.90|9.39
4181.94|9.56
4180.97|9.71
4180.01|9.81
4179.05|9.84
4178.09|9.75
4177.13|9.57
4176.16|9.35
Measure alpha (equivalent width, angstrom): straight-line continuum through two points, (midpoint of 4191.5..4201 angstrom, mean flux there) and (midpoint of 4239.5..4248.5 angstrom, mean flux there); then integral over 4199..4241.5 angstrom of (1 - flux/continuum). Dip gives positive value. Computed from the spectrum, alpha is 1.8 angstrom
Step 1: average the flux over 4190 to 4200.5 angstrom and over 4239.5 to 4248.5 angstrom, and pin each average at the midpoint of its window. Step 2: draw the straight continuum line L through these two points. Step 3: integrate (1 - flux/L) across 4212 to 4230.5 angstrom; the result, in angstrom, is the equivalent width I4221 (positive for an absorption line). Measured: 1.7 angstrom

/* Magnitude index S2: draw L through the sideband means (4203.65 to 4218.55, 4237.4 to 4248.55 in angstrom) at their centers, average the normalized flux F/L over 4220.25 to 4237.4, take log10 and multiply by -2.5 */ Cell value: 0.19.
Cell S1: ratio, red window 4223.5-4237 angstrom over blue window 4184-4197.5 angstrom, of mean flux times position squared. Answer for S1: 0.9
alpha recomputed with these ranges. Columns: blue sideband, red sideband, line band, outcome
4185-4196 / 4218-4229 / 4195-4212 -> -0.8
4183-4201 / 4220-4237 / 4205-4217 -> -2.0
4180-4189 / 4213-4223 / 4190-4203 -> 0.8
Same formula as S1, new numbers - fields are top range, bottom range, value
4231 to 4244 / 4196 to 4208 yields 1.08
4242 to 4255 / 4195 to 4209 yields 1.08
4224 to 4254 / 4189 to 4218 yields 0.96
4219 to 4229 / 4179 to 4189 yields 0.87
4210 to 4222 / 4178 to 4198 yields 1.07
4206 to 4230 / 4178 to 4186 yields 0.96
